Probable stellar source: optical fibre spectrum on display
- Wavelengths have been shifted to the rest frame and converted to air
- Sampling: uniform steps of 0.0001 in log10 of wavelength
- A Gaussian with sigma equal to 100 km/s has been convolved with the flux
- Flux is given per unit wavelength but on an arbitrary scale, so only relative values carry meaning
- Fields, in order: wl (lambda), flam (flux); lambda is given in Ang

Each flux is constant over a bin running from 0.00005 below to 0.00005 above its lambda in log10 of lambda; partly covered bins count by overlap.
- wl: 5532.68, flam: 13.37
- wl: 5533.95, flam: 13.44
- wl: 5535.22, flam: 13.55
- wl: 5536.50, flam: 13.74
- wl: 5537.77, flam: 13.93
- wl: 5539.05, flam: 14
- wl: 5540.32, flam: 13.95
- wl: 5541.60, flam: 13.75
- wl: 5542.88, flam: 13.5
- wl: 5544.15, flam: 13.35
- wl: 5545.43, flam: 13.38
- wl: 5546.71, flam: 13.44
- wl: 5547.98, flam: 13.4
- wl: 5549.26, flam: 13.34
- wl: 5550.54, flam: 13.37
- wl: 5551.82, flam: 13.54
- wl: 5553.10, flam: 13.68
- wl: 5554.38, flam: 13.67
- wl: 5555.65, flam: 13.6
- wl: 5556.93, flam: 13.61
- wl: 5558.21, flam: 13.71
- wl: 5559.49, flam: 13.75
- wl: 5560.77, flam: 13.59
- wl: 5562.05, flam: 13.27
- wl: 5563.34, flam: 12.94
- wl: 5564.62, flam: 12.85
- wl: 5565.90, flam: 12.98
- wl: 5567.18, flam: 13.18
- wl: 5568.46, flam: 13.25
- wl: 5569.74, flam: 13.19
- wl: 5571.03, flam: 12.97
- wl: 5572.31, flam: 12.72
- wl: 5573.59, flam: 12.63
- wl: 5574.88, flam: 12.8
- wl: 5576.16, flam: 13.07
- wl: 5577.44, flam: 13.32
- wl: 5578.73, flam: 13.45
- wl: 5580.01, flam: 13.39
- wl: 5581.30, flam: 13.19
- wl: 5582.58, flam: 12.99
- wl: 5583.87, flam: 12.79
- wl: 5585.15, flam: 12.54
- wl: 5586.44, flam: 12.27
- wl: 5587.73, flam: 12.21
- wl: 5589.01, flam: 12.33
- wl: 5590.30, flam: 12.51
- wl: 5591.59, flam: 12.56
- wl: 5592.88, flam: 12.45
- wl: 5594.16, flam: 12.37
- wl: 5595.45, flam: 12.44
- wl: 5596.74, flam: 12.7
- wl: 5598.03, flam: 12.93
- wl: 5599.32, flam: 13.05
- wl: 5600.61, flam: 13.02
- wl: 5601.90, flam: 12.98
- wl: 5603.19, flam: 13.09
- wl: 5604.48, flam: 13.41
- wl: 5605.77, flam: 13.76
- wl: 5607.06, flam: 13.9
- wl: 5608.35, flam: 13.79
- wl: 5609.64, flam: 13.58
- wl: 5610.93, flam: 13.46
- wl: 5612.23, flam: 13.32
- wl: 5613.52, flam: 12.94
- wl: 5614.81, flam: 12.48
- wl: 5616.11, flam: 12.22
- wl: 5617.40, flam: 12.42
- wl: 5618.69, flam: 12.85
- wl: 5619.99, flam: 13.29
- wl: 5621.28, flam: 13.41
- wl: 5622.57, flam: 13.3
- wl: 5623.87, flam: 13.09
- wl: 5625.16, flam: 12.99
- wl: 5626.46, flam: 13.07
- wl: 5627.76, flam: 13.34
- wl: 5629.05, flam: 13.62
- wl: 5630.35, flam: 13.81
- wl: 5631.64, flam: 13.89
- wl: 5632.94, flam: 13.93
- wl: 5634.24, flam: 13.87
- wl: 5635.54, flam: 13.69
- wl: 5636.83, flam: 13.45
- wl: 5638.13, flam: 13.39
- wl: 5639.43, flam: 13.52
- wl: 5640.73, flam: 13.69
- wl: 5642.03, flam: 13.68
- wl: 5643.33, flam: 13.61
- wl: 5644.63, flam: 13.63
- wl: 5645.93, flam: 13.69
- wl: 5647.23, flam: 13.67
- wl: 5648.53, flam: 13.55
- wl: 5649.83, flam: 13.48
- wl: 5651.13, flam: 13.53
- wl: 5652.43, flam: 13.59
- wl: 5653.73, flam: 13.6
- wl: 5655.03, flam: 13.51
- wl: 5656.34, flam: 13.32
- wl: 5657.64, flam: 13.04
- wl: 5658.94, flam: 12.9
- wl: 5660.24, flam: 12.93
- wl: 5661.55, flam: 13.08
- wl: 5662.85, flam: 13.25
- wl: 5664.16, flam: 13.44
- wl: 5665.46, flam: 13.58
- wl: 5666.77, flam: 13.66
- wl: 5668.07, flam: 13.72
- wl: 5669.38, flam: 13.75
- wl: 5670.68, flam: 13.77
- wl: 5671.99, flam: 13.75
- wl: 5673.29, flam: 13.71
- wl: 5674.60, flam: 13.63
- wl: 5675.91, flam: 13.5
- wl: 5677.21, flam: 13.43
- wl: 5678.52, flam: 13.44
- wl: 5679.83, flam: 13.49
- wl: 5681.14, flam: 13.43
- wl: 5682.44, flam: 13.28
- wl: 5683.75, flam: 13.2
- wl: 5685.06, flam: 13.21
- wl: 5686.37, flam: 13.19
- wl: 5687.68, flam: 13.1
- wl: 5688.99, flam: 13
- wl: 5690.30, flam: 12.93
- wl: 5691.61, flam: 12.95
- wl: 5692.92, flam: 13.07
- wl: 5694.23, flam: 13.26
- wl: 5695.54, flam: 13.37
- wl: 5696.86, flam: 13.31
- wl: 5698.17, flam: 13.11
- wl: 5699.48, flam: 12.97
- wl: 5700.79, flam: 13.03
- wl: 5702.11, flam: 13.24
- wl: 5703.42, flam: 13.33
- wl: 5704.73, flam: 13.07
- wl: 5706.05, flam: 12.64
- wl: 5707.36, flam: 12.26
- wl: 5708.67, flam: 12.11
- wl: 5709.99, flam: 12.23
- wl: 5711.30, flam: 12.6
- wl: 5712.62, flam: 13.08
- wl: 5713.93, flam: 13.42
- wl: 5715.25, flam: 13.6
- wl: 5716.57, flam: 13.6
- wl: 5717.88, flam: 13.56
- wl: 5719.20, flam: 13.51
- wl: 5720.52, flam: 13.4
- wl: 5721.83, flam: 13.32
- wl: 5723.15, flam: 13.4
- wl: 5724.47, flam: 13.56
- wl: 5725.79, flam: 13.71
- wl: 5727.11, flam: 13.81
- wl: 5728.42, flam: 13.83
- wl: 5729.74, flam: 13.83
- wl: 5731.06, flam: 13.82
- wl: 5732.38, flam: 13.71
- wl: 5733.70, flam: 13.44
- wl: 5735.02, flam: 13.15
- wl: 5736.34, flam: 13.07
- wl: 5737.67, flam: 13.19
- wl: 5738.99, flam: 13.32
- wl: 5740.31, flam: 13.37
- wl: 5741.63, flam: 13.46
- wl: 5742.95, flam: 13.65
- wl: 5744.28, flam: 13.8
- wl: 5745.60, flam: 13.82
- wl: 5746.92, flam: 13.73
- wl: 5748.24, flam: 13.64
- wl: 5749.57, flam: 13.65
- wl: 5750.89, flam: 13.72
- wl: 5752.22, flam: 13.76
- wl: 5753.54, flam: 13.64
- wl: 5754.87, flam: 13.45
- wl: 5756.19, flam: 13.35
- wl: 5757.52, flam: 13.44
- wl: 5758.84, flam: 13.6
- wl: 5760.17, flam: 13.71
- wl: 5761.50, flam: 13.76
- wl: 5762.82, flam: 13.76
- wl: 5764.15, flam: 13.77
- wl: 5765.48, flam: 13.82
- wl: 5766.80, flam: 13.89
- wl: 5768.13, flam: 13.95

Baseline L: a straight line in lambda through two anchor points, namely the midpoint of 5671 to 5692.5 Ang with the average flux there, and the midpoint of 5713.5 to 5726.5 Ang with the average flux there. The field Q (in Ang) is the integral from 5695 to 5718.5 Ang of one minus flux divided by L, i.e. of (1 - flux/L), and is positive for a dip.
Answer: 0.7 Ang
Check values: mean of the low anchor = 13.3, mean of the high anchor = 13.5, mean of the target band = 13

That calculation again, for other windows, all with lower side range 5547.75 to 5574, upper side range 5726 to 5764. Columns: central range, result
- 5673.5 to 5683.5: 0.0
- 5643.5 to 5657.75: -0.1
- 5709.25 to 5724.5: 0.3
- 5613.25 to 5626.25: 0.5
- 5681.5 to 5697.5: 0.4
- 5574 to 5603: 1.2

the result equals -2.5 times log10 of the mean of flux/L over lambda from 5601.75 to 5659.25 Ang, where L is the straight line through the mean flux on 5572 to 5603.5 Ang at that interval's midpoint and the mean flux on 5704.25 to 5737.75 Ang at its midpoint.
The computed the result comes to -0.04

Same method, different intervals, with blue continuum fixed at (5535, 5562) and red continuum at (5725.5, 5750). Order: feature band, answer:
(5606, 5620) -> 0.039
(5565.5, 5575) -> 0.052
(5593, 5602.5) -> 0.068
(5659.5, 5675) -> 0.006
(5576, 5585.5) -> 0.039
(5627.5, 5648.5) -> -0.005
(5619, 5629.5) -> 0.028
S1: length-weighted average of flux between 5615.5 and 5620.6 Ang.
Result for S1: 12.7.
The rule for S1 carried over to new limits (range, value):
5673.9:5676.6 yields 13.6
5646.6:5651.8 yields 13.6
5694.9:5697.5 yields 13.3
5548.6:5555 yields 13.5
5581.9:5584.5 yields 12.9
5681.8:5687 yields 13.2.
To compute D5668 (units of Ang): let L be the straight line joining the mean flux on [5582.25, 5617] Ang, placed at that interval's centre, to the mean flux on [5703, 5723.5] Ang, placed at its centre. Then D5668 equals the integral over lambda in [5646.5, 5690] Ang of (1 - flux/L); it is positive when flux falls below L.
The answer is -1.40 Ang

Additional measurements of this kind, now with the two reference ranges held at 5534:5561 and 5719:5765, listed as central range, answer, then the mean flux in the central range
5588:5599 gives 0.86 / 12.5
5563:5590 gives 1.40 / 12.9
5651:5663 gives 0.29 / 13.3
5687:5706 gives 0.67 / 13.1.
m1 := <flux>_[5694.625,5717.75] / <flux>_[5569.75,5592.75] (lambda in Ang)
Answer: 1.0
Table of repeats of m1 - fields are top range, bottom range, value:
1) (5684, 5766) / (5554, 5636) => 1.02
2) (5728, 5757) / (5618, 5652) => 1.00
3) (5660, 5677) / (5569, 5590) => 1.05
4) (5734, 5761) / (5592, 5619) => 1.04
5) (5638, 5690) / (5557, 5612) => 1.03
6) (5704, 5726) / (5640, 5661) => 0.97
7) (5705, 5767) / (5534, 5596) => 1.02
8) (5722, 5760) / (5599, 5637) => 1.02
